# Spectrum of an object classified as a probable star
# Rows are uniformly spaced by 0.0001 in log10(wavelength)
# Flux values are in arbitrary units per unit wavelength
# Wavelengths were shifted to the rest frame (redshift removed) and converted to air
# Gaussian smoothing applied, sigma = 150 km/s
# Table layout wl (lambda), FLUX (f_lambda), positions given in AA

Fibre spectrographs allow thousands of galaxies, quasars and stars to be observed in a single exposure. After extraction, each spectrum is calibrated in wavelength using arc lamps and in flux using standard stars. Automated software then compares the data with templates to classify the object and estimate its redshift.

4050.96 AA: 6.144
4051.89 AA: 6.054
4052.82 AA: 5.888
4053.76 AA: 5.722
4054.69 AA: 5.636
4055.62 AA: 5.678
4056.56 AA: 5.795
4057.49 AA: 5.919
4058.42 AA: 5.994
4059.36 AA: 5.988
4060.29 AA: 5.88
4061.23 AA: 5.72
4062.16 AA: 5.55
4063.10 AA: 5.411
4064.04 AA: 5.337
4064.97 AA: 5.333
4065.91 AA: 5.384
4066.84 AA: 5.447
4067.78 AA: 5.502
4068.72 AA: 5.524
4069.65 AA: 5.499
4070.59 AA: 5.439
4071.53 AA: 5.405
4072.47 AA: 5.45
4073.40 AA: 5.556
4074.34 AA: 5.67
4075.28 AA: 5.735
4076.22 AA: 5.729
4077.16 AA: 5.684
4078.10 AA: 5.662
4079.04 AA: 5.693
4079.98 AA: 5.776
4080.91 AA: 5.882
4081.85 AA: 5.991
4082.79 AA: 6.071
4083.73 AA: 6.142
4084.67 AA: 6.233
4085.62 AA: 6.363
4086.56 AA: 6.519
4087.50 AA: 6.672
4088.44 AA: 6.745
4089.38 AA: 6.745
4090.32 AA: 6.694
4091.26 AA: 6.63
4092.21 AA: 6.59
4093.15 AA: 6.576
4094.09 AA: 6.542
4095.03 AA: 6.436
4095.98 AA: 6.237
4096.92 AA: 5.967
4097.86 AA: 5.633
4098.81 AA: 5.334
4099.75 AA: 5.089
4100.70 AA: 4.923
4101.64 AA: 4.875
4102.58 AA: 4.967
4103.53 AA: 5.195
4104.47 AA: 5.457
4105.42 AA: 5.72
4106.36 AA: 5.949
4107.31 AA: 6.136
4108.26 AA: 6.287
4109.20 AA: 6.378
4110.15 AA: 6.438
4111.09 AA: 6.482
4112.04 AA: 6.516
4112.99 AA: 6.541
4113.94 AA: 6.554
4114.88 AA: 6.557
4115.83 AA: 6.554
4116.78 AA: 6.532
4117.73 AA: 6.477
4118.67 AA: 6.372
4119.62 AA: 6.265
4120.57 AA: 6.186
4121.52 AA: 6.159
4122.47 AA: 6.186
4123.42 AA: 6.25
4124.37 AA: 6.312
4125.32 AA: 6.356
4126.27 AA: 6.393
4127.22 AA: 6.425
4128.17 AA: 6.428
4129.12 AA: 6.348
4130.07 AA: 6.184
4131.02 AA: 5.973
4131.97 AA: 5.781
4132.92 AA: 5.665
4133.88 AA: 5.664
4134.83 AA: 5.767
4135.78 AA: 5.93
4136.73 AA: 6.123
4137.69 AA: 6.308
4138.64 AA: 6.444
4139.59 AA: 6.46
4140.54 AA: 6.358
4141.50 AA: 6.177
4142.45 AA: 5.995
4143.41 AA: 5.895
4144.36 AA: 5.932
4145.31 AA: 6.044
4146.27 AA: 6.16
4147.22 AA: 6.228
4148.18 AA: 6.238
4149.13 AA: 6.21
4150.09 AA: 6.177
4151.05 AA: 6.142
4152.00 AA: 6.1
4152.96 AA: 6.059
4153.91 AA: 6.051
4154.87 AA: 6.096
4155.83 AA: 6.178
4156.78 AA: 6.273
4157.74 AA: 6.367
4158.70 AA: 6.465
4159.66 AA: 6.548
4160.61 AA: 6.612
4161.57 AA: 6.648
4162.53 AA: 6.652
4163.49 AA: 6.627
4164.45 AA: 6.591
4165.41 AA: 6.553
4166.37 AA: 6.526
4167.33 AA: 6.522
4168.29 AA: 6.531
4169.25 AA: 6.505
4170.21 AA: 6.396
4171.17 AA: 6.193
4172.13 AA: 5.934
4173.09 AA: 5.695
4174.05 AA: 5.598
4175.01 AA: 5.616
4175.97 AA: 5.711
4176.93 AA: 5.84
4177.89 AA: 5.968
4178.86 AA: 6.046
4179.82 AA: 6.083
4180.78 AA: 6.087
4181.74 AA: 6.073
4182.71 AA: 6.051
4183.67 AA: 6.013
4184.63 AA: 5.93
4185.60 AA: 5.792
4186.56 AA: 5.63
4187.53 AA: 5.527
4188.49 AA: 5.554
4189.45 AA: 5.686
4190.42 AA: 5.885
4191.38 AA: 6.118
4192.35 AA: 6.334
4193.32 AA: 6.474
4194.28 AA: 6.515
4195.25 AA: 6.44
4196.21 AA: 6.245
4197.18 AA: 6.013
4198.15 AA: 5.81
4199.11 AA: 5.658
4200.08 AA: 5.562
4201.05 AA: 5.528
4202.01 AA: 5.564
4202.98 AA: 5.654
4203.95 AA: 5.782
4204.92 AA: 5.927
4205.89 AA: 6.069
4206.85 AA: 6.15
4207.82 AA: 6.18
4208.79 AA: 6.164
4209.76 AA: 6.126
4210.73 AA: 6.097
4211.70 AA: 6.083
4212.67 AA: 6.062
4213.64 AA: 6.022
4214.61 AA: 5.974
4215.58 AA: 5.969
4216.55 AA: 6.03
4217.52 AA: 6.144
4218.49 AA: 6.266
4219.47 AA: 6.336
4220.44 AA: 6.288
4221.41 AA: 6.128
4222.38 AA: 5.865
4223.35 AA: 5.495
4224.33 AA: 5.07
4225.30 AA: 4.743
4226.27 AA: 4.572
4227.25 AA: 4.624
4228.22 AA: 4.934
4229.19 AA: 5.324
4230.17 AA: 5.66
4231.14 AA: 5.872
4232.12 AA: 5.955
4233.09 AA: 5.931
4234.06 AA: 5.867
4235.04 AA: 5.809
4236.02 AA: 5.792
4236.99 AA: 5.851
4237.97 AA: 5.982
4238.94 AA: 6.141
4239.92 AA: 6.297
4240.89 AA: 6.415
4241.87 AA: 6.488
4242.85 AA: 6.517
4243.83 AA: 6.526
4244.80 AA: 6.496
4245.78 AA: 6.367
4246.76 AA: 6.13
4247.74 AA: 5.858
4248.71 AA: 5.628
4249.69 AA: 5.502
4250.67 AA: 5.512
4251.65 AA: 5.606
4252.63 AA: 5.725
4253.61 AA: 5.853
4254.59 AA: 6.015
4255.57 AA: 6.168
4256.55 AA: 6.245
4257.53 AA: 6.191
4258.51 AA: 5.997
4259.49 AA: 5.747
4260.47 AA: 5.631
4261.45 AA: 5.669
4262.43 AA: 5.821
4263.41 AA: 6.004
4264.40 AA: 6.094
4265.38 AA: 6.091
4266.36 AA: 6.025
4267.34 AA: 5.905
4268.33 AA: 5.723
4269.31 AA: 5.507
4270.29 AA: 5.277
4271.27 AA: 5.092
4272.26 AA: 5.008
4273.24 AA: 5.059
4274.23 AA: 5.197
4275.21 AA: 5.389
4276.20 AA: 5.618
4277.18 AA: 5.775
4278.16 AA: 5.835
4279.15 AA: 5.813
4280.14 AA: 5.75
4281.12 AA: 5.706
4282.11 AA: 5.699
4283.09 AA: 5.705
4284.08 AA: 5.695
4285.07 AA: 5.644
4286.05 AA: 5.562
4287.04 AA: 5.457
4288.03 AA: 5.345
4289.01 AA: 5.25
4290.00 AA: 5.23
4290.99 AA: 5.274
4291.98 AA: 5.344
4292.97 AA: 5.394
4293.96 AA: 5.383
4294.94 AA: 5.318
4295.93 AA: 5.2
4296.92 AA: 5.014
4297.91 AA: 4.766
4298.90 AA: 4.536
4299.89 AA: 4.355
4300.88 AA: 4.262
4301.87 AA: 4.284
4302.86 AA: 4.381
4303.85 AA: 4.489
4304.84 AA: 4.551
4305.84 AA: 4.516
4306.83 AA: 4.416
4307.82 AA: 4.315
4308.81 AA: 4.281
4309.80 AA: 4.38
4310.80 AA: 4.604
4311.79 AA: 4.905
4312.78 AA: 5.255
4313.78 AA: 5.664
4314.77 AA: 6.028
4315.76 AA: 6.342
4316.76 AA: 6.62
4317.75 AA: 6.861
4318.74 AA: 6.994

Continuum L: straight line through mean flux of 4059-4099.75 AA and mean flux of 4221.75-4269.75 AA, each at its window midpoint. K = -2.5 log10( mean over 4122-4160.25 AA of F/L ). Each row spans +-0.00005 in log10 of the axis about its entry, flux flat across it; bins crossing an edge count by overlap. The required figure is -0.05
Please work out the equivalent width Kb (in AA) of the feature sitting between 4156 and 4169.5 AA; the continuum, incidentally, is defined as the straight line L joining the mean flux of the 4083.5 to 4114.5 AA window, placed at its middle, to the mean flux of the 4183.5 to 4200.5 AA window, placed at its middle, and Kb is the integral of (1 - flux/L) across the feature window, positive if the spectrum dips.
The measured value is -1.2 AA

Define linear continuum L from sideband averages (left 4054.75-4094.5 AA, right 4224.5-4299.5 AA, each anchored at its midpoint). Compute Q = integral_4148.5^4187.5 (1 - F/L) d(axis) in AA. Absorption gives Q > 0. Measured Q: -2.6 AA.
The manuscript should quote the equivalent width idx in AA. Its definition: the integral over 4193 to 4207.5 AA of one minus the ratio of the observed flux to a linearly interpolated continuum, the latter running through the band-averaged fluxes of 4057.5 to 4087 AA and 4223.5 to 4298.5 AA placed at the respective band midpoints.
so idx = -0.7 AA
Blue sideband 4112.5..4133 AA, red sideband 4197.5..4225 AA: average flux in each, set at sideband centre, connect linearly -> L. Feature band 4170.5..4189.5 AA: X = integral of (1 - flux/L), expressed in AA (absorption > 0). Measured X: 0.6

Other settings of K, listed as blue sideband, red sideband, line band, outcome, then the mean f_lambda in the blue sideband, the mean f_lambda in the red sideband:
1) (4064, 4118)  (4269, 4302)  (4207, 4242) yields -0.07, 5.96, 5.3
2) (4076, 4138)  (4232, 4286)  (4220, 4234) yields 0.08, 6.11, 5.84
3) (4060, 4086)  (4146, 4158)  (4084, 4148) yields -0.04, 5.68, 6.17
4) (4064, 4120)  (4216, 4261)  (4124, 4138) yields -0.03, 5.97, 5.86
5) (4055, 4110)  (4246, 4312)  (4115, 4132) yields -0.10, 5.84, 5.37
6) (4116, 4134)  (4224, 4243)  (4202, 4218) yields -0.04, 6.22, 5.68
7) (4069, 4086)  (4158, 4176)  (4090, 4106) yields 0.02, 5.77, 6.33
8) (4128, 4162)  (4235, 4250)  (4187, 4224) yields 0.03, 6.17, 6.13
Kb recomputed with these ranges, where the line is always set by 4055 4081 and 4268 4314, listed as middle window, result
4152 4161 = -1.41 AA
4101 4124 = -2.46 AA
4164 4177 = -1.85 AA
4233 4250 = -2.80 AA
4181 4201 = -2.27 AA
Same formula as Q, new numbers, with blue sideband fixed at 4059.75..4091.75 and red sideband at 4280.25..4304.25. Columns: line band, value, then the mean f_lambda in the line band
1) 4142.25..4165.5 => -2.8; 6.27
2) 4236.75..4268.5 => -4.4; 6.01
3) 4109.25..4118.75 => -1.3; 6.5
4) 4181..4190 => -0.5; 5.81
